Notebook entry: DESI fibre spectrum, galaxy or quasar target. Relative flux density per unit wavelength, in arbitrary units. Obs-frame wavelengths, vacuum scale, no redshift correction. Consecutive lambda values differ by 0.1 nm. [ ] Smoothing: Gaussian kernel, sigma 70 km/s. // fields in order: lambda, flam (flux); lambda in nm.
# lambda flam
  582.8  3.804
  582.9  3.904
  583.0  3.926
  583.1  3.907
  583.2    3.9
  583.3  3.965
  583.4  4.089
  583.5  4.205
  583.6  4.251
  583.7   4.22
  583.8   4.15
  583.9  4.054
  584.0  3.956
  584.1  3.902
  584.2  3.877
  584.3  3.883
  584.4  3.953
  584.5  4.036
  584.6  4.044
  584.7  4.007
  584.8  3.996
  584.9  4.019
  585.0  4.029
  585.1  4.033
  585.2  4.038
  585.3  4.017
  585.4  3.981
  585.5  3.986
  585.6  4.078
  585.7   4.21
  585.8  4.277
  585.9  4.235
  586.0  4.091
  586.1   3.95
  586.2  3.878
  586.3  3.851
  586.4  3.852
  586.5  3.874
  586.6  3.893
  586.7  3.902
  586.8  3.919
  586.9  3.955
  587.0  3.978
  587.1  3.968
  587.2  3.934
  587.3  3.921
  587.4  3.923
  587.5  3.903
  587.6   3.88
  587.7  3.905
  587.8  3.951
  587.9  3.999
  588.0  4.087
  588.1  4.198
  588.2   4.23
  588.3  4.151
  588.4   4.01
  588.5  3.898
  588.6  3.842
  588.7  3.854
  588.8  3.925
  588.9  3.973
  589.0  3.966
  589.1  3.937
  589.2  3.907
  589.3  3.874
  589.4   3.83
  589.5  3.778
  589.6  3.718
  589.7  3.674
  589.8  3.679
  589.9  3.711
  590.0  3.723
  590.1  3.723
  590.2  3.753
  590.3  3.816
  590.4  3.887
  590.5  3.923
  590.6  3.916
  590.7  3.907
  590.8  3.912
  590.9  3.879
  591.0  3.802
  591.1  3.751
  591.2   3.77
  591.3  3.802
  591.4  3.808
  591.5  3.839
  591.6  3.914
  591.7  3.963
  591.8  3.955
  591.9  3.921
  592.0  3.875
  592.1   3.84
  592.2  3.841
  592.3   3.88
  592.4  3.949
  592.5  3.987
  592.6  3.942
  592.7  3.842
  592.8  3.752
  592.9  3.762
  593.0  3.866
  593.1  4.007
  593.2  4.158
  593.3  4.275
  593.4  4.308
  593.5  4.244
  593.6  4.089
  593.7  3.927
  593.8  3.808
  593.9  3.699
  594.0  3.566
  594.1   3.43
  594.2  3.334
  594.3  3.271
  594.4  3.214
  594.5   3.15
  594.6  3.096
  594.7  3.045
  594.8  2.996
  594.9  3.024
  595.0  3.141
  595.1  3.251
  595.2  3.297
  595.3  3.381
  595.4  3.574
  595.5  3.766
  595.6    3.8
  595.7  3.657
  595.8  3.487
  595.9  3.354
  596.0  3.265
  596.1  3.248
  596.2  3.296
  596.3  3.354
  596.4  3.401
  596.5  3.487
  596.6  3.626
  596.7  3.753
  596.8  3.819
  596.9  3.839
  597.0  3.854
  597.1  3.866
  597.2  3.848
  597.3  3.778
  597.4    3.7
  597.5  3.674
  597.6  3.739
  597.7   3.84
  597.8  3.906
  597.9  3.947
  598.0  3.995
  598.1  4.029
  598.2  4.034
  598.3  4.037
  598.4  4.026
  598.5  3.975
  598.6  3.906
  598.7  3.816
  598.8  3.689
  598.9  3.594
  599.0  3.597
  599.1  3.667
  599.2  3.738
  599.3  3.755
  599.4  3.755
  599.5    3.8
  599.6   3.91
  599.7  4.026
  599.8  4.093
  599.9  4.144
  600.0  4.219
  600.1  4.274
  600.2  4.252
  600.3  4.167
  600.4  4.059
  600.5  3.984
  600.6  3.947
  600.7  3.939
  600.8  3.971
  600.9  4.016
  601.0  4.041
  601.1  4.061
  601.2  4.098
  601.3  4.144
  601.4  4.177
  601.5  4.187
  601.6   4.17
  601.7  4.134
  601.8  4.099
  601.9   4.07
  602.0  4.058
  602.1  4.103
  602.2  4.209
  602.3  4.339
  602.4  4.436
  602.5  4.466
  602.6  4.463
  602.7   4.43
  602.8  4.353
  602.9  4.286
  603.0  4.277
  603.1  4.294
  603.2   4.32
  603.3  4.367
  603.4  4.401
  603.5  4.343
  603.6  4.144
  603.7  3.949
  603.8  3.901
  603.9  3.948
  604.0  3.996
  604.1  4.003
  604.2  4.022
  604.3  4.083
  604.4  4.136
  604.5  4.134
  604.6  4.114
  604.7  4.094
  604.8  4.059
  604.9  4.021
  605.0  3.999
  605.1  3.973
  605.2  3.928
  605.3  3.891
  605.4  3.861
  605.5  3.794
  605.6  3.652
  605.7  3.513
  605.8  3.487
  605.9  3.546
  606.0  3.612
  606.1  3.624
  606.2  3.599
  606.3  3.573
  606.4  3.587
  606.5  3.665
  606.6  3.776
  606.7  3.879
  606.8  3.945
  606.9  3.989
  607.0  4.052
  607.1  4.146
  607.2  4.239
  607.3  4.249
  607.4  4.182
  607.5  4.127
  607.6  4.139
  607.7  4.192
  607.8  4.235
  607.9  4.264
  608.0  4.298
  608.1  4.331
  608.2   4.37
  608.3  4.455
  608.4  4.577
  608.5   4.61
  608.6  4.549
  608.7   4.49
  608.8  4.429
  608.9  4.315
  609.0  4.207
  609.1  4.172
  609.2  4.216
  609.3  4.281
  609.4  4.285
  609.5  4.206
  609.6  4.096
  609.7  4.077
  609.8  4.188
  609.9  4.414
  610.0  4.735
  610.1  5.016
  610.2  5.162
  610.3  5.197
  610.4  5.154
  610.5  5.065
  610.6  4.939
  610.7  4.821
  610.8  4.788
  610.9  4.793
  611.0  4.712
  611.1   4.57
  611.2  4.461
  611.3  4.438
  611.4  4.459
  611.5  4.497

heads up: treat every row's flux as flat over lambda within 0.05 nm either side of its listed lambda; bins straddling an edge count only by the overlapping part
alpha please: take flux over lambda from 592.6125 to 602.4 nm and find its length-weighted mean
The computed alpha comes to 3.8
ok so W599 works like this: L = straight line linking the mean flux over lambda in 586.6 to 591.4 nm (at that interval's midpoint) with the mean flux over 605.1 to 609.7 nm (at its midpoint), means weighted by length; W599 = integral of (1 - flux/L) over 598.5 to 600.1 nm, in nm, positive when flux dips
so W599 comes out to 0.05 nm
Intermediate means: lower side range 3.89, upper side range 4.06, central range 3.86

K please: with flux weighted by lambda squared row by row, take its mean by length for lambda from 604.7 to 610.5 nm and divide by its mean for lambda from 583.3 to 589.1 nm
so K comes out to 1.12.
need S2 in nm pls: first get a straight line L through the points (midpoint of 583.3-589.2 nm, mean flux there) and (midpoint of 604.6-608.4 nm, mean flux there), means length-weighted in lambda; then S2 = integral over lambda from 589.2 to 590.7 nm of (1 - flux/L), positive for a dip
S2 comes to 0.08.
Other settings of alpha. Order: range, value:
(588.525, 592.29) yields 3.84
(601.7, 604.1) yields 4.22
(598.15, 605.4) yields 4.07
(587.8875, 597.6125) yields 3.74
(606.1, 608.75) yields 4.13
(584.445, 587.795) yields 3.99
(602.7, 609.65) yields 4.09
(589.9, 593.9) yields 3.9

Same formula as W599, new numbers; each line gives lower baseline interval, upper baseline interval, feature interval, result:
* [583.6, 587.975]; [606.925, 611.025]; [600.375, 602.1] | 0.09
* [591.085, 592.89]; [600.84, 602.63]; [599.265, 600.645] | 0.03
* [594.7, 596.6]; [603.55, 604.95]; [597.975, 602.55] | -0.36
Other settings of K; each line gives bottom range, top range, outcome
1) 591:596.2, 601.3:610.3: 1.18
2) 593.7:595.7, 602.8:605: 1.26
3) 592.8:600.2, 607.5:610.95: 1.27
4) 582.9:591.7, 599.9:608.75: 1.10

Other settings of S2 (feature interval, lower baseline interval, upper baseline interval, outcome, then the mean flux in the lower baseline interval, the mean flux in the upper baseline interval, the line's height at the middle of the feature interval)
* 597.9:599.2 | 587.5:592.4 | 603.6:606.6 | 0.00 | 3.88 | 3.86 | 3.87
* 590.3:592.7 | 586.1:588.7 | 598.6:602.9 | 0.06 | 3.95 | 4.06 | 3.99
